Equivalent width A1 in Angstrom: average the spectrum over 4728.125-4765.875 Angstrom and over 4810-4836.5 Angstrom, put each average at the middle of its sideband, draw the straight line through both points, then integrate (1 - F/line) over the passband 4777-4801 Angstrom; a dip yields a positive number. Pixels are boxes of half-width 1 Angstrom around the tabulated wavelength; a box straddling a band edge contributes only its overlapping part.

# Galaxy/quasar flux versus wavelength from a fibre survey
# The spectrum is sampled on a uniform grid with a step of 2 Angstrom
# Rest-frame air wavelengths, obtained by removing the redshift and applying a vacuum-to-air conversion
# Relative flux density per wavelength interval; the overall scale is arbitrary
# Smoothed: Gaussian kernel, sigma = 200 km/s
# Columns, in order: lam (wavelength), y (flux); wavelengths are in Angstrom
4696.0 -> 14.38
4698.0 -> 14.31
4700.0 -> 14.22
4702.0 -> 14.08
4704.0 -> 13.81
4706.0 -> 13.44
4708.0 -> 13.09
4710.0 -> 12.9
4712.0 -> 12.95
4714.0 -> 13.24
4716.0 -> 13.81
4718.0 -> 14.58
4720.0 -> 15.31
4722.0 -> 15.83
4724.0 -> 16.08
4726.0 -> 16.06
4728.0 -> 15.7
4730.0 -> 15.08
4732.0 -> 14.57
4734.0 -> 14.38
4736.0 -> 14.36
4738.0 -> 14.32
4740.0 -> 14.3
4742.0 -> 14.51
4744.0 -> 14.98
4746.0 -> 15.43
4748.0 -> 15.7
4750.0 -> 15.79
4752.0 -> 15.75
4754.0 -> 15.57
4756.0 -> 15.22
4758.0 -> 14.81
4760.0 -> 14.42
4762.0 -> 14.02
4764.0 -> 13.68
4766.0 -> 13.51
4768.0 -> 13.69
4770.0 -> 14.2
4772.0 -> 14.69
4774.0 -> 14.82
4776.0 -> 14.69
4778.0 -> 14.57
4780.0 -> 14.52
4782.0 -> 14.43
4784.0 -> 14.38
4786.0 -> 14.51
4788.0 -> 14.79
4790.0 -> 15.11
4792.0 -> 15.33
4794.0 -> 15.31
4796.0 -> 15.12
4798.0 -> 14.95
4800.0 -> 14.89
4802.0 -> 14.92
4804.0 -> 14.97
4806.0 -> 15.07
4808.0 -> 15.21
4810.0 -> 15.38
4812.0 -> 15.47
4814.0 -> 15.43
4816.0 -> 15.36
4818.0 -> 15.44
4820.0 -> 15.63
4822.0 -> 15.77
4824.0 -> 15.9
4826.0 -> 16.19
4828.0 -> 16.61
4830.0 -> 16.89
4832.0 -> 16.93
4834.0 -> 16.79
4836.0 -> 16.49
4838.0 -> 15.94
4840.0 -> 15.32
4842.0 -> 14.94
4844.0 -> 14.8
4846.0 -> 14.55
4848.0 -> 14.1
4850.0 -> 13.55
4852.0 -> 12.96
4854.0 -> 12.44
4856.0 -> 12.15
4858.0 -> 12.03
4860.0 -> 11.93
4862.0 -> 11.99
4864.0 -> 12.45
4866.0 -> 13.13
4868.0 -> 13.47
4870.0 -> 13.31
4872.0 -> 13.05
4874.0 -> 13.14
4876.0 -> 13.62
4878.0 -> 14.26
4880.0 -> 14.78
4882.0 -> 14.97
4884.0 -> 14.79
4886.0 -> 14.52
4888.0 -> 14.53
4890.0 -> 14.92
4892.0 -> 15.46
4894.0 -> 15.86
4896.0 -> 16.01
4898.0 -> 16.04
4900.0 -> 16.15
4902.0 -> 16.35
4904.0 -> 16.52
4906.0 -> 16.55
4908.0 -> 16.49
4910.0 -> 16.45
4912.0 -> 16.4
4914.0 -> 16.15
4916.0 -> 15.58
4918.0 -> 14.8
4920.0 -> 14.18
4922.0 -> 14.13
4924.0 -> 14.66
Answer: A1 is 1.0 Angstrom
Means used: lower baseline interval 14.8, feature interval 14.8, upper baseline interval 16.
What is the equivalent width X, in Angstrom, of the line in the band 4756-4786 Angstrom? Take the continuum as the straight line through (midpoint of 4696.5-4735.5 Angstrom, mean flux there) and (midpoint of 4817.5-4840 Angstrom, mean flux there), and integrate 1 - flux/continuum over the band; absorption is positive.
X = 1.8 Angstrom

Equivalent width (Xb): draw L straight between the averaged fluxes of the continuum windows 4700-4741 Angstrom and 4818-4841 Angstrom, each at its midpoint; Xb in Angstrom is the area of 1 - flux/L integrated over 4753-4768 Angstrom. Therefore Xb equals 0.64 Angstrom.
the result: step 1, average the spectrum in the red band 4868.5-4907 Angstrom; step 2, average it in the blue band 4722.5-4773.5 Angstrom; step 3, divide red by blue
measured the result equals 1.0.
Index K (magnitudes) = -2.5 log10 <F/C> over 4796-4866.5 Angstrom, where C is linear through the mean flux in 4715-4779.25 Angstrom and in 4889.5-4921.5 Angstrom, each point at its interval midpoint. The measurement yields 0.04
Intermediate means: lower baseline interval 14.8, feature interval 14.8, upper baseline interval 15.9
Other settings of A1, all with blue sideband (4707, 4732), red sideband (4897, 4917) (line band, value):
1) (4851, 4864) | 2.9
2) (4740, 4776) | 0.4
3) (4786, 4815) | 0.3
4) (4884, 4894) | 0.7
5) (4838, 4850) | 0.7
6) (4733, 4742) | 0.2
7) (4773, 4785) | 0.4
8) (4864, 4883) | 2.7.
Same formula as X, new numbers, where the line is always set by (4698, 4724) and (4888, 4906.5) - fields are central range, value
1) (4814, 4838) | -1.51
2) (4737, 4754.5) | -0.92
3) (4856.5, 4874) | 3.25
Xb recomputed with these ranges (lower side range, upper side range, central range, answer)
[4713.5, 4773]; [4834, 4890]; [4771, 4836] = -4.5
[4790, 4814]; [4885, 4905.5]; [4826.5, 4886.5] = 4.8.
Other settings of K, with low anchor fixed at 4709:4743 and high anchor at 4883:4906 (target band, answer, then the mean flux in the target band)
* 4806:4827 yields -0.03 mag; 15.6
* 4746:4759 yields -0.05 mag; 15.5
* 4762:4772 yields 0.07 mag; 13.9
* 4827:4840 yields -0.09 mag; 16.5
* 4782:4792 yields 0.02 mag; 14.7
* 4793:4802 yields 0.00 mag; 15.1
